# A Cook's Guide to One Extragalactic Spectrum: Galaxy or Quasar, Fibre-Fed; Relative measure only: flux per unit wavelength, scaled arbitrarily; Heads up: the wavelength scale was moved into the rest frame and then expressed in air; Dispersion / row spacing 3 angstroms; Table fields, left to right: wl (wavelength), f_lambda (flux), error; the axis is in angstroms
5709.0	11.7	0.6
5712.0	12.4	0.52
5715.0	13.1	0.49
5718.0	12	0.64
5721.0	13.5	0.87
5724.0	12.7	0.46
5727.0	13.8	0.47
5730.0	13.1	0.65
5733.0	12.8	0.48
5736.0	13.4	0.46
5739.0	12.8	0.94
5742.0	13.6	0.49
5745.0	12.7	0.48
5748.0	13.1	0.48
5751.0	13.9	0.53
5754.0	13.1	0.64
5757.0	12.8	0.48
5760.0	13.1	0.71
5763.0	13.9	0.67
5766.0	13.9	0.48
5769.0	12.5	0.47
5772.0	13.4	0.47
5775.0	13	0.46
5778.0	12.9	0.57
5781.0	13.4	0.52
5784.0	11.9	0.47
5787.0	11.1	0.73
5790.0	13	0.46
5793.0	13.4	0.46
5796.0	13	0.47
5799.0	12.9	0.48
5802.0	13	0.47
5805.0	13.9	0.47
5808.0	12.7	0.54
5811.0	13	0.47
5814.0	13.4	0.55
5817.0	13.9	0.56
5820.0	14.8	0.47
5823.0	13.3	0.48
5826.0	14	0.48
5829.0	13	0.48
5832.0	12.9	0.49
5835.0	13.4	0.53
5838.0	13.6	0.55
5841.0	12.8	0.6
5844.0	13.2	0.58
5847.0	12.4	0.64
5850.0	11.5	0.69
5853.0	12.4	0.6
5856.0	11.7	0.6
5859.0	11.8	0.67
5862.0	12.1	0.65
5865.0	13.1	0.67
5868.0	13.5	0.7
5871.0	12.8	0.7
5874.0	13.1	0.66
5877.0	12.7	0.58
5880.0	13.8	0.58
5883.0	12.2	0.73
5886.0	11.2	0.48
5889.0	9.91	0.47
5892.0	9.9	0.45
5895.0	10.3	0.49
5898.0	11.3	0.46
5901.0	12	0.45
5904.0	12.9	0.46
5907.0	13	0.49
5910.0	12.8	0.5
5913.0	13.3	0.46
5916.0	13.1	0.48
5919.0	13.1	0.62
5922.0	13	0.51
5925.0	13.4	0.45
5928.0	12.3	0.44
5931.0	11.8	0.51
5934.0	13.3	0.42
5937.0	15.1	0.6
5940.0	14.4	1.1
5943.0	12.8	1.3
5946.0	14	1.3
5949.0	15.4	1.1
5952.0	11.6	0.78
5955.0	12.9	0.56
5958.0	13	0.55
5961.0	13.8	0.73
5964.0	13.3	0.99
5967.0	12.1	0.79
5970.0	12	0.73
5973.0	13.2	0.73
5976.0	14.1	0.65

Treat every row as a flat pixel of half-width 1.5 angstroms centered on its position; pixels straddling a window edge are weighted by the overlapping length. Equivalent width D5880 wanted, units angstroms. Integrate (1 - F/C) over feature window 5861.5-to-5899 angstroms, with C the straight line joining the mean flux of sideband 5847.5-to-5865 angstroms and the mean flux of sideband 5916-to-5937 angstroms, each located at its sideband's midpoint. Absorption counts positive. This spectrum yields 1.1 angstroms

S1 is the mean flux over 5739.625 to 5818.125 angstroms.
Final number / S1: 13.1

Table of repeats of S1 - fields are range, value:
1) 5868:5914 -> 12.1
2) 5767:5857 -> 13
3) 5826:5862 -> 12.6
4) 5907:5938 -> 13.1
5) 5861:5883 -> 13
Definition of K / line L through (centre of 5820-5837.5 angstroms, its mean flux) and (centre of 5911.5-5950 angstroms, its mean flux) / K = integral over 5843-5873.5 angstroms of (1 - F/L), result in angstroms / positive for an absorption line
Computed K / 2.26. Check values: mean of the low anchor 13.5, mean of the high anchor 13.4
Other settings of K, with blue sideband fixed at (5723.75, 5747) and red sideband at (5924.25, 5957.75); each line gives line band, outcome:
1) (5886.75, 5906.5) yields 3.2 angstroms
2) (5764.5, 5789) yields 0.8 angstroms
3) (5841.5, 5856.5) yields 1.1 angstroms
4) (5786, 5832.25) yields -0.1 angstroms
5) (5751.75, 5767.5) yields -0.3 angstroms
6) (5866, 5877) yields 0.2 angstroms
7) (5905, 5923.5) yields 0.4 angstroms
